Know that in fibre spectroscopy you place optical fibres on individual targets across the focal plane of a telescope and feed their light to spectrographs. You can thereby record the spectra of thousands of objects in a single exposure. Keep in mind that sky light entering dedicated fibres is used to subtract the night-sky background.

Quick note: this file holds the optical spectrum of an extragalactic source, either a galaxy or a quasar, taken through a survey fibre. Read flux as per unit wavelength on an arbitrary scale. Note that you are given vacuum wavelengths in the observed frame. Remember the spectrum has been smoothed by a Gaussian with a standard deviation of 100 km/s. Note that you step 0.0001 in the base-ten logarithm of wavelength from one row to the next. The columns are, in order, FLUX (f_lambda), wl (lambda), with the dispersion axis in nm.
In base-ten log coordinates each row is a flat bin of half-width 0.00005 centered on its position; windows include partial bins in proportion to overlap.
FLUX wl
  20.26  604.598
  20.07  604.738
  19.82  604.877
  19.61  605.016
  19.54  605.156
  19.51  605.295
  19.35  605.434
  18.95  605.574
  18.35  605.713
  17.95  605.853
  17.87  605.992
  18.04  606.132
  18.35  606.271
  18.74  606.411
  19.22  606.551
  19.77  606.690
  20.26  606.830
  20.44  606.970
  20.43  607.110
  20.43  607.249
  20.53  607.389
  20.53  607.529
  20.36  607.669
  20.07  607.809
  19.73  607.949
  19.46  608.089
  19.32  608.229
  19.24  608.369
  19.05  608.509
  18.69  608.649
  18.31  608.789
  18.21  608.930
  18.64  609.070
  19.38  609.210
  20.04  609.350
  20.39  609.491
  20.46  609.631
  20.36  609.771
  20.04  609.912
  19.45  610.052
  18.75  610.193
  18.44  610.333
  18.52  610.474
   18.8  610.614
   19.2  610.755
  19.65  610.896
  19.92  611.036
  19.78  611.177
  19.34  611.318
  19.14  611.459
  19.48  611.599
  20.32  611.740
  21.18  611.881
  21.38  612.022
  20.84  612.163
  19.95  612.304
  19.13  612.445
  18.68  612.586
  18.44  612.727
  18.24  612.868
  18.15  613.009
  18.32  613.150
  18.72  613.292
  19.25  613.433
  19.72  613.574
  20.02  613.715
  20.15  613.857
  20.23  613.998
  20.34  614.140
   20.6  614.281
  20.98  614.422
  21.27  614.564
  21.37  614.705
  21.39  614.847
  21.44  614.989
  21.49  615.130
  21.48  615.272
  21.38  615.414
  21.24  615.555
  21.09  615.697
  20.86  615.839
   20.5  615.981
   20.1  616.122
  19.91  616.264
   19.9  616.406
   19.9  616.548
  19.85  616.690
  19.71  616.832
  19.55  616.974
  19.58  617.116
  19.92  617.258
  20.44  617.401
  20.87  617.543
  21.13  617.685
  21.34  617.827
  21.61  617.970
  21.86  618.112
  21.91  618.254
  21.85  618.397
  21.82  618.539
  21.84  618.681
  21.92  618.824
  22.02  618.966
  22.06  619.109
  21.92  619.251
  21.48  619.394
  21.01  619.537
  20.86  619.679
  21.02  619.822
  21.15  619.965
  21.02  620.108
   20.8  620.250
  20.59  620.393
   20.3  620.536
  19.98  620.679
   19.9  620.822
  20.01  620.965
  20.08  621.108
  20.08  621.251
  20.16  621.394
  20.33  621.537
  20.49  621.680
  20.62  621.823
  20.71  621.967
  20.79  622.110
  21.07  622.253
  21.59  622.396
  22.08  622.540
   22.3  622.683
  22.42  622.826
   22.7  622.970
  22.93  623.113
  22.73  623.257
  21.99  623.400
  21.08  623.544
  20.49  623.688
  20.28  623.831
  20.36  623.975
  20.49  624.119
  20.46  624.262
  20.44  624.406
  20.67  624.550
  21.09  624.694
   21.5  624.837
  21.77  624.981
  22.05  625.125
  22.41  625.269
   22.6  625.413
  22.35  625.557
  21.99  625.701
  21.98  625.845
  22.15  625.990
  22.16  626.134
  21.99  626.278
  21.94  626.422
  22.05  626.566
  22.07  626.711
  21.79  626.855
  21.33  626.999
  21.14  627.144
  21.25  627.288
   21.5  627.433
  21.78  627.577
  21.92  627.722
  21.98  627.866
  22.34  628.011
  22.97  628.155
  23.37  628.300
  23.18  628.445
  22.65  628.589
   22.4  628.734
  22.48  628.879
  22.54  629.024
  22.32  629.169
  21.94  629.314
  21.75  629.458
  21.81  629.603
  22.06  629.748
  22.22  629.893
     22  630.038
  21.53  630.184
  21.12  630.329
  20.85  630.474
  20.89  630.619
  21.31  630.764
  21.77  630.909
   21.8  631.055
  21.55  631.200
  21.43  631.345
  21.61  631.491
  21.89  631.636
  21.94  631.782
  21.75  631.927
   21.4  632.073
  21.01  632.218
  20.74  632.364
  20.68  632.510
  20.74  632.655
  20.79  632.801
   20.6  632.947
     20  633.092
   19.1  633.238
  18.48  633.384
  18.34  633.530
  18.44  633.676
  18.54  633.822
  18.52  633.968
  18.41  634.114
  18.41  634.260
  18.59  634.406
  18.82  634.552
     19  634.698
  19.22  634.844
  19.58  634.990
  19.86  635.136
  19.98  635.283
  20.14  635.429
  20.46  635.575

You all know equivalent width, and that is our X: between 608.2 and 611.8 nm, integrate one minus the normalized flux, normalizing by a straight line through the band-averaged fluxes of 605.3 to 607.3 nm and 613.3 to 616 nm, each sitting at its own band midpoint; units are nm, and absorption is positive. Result 0.09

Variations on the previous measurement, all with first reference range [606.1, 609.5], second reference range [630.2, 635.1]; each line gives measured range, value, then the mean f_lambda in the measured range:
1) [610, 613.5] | 0.05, 19.3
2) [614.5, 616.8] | -0.12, 20.8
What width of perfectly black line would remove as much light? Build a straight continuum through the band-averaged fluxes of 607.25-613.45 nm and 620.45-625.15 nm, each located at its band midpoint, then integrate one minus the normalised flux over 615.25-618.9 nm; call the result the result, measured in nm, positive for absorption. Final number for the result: -0.09 nm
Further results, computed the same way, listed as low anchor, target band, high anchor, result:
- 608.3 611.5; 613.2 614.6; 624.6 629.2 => -0.008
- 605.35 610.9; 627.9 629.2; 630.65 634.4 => -0.162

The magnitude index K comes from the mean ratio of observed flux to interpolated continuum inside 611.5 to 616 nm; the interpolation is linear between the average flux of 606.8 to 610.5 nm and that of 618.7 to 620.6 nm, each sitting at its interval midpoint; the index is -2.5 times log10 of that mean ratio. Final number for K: 0.01 mag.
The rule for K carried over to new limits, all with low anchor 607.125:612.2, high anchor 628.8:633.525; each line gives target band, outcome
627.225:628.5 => -0.061 mag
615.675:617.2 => 0.006 mag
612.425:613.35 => 0.080 mag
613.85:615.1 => -0.048 mag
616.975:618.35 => -0.034 mag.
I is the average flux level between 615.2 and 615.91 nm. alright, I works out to 21.2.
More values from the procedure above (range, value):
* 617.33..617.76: 20.8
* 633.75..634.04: 18.5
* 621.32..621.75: 20.3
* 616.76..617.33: 19.7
